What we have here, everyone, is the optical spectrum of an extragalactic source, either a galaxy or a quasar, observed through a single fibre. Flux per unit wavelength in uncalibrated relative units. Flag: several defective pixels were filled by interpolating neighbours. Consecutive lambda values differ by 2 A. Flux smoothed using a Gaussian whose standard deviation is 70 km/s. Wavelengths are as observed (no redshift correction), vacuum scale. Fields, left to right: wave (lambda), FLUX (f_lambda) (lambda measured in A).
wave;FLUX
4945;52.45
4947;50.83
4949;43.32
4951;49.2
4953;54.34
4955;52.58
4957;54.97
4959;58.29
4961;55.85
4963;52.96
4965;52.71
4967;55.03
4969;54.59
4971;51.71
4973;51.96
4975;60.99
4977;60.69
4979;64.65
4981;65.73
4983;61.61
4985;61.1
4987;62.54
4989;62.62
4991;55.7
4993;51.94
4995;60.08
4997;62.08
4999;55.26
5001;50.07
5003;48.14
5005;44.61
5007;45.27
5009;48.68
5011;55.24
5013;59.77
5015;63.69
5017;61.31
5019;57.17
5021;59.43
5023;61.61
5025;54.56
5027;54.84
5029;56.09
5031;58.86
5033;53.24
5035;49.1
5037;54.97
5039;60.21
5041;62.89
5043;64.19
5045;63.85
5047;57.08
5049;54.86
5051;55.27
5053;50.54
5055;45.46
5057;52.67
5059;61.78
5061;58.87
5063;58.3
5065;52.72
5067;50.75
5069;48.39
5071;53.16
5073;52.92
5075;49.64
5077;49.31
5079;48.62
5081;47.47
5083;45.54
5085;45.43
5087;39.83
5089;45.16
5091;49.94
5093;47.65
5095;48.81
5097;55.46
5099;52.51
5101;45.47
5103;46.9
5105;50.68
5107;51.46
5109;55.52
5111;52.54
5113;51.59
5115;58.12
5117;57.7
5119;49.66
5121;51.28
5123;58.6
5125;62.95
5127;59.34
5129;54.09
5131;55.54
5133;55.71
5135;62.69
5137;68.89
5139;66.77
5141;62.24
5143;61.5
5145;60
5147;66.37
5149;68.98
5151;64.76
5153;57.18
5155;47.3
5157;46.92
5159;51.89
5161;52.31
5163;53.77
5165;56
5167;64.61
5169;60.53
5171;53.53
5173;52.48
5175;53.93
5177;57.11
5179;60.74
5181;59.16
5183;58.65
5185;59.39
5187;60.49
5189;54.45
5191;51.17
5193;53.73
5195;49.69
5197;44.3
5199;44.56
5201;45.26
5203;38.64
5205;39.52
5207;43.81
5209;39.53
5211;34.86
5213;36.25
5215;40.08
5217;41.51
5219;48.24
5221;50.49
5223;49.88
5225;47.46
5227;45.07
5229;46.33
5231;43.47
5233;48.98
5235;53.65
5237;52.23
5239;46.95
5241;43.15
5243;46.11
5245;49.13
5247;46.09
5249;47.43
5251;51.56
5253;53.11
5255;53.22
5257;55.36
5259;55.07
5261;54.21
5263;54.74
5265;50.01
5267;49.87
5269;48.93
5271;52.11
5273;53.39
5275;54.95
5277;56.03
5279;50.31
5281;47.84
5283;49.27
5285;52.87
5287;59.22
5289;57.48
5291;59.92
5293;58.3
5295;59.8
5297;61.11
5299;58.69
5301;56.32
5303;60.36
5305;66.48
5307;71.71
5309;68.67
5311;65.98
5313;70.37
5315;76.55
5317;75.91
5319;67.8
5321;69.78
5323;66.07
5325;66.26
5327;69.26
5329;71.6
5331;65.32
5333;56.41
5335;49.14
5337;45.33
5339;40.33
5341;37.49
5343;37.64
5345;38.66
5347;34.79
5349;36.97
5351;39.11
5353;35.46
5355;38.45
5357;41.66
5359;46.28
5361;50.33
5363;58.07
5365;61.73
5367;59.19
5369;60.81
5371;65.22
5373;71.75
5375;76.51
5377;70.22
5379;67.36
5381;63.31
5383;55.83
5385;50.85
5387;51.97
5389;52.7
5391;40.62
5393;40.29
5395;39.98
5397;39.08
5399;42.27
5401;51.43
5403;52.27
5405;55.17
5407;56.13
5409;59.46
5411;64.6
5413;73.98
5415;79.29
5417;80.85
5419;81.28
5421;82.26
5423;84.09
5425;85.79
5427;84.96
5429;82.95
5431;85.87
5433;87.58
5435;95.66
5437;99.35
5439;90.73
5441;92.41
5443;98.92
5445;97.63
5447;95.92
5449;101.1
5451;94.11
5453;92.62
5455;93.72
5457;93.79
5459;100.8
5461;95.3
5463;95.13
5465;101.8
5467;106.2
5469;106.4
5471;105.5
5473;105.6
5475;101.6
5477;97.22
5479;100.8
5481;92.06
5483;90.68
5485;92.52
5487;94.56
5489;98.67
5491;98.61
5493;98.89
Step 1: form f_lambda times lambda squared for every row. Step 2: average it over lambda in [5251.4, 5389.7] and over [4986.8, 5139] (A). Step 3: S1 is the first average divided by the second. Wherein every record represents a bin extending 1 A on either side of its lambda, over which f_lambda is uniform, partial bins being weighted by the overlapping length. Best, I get 1.1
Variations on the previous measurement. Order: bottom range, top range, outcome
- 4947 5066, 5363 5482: 1.64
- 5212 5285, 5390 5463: 1.69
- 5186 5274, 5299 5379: 1.25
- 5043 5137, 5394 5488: 1.84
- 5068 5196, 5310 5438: 1.23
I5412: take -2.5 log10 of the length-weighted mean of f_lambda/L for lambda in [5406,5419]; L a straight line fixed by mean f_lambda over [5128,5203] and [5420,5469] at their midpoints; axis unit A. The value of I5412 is 0.27 mag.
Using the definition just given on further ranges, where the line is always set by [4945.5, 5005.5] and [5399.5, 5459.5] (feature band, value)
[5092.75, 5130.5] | 0.194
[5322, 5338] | 0.246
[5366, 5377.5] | 0.180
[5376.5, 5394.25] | 0.423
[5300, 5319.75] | 0.114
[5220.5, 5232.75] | 0.439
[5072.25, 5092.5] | 0.293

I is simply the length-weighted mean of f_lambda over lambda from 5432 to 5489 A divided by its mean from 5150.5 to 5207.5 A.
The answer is 1.84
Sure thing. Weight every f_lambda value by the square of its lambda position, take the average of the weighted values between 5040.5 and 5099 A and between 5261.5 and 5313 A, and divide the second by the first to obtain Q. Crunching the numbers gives 1.19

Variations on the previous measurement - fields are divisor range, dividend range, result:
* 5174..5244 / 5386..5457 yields 1.68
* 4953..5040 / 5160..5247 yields 0.95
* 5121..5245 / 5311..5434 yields 1.22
